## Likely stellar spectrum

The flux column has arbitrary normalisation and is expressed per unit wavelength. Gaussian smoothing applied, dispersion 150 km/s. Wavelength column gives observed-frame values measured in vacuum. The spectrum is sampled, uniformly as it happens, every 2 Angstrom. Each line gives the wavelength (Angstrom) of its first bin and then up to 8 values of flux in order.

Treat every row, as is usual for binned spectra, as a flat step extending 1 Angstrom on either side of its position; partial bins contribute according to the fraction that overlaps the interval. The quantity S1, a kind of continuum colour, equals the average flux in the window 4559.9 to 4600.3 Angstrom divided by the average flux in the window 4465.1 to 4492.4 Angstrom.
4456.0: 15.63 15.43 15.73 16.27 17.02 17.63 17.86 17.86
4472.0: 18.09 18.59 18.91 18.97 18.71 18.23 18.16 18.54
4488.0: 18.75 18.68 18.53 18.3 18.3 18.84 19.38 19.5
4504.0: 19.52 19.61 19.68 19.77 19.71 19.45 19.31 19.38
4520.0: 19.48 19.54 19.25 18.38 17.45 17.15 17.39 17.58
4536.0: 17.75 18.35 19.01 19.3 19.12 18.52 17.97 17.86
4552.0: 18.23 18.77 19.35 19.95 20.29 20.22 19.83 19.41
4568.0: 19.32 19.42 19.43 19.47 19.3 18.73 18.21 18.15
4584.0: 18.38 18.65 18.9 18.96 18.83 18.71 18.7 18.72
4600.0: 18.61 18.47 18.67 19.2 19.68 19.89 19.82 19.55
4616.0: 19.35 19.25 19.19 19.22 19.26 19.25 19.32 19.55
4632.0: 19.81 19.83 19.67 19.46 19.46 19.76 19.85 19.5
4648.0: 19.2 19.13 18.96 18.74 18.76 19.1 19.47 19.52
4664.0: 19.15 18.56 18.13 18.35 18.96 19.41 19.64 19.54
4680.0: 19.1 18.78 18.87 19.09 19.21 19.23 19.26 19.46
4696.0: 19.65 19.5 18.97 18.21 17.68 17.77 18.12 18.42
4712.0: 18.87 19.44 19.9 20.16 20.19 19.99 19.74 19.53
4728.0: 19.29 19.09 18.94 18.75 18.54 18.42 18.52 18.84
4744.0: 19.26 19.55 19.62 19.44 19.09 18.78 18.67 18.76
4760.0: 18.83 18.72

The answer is 1.0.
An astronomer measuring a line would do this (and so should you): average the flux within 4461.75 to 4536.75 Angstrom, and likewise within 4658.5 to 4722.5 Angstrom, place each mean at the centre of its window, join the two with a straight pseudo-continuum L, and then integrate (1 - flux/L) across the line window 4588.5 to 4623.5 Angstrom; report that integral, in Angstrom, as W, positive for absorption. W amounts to -0.5 Angstrom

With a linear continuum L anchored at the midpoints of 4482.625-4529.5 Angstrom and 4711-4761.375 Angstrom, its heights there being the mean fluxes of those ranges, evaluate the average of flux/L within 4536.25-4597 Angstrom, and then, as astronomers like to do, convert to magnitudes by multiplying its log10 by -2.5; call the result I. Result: 0.005 mag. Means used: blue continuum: 19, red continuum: 19.2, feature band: 19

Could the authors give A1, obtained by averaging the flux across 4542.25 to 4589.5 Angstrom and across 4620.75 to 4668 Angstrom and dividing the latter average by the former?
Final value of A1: 1.01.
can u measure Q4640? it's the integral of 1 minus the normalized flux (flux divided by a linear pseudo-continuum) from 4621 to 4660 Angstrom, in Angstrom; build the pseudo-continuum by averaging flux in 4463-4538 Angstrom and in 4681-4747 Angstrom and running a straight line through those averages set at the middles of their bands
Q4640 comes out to -0.9 Angstrom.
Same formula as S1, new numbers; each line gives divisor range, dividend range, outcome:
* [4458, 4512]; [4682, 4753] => 1.04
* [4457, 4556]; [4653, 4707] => 1.03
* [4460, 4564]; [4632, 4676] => 1.03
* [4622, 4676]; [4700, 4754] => 0.99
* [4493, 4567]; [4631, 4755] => 1.01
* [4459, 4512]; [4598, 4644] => 1.05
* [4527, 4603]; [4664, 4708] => 1.01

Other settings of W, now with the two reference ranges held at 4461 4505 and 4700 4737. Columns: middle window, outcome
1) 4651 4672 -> 0.0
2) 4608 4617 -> -0.4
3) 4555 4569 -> -0.9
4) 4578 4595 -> 0.1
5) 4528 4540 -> 0.5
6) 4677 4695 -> -0.2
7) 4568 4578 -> -0.4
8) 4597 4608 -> -0.1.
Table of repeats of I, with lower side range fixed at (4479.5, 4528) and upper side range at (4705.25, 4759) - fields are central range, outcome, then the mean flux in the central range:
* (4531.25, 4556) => 0.04 mag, 18.4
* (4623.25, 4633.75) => -0.02 mag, 19.5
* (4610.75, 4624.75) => -0.02 mag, 19.4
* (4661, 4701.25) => 0.00 mag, 19.1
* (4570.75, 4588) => 0.01 mag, 18.8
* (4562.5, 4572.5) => -0.03 mag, 19.5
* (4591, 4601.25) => 0.02 mag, 18.7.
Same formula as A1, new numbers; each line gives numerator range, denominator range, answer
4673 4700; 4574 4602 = 1.03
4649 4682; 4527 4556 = 1.04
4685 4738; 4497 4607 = 1.01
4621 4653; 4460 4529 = 1.04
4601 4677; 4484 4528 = 1.01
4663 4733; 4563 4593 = 1.00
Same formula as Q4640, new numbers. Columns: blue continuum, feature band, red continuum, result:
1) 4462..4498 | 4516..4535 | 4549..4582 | 0.3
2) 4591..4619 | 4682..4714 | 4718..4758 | 0.5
